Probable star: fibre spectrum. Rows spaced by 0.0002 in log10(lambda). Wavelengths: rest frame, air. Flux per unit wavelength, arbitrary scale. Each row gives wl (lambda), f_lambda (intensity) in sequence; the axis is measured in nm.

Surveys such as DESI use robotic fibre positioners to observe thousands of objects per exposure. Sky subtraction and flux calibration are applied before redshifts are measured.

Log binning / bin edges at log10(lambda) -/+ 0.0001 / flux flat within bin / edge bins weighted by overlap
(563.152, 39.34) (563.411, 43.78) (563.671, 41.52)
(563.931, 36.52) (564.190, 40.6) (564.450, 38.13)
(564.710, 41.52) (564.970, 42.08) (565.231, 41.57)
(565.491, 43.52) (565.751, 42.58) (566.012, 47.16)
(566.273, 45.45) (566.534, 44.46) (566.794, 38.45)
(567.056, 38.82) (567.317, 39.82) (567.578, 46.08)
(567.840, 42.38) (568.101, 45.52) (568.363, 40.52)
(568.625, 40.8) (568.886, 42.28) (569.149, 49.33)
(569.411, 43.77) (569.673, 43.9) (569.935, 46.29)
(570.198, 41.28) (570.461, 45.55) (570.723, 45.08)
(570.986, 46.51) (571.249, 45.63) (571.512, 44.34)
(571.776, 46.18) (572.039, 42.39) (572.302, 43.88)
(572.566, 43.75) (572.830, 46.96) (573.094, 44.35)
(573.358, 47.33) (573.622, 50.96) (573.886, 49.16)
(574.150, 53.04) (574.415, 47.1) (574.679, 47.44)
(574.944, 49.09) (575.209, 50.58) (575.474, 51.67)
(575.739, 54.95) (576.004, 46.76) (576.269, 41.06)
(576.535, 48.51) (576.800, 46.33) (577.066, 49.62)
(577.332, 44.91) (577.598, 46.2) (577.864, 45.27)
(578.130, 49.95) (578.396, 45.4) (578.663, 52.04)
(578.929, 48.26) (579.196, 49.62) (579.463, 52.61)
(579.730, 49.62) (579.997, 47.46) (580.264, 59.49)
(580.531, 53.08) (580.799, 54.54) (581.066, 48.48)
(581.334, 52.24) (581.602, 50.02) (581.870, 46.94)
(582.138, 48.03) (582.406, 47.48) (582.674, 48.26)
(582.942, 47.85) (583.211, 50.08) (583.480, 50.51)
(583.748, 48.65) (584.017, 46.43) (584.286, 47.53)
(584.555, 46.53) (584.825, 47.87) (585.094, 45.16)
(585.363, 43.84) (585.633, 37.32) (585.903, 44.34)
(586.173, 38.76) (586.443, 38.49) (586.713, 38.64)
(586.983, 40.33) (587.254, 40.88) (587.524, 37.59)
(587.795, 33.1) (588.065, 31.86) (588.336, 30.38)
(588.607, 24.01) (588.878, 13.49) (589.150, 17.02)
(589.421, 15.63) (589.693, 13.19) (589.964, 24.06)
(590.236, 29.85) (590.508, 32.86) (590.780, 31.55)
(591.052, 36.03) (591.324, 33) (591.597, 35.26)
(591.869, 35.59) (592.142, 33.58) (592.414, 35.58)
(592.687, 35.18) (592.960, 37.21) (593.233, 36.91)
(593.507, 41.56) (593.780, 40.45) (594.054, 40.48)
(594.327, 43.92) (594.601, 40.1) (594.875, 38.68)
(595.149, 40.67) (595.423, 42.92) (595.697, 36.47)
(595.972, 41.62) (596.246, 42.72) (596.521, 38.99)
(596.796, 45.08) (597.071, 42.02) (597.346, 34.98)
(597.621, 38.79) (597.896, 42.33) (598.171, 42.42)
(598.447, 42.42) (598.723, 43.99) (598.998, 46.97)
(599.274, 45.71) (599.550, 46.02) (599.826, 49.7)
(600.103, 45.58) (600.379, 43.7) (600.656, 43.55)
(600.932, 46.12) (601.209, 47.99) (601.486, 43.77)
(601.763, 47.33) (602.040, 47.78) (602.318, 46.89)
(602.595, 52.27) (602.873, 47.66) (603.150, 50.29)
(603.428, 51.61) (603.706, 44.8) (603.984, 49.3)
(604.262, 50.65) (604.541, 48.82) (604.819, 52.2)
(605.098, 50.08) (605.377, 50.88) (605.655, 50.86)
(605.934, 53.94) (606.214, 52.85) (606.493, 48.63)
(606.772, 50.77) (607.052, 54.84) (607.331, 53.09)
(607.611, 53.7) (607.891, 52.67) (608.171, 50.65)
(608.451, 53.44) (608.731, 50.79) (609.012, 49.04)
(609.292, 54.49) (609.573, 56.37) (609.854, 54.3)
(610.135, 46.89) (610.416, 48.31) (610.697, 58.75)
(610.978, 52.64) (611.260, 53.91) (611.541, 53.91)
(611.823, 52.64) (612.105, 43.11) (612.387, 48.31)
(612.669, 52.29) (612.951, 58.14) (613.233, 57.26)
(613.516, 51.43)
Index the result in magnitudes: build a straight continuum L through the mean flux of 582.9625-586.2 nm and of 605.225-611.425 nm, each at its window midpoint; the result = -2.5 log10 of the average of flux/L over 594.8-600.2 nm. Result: 0.17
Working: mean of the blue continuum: 45.9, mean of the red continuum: 52.4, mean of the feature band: 42.4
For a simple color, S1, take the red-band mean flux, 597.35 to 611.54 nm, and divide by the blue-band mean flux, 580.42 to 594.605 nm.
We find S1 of 1.27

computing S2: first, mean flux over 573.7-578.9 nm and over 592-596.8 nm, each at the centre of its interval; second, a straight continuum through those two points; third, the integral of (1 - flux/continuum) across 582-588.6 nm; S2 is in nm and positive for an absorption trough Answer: 0.23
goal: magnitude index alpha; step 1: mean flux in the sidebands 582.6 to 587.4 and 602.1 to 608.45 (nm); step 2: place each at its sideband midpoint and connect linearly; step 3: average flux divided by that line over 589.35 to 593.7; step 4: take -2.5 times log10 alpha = 0.41 mag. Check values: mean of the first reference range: 44.5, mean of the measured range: 32.1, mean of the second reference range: 50.8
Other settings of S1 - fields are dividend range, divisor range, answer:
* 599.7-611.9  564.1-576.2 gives 1.12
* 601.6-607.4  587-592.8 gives 1.69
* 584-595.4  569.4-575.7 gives 0.76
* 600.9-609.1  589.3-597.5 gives 1.40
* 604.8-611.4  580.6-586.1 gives 1.10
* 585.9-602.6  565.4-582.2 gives 0.81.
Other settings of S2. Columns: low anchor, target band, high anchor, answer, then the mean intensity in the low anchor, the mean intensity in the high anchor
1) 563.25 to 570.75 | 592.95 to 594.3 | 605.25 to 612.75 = 0.240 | 42.7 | 51.9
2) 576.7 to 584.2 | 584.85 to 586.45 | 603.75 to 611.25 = 0.250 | 49.3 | 51.8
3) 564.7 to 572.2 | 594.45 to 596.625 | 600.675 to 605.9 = 0.336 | 43.6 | 48.8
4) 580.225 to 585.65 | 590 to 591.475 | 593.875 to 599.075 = 0.408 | 48.6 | 41.3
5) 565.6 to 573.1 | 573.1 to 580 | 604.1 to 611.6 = -0.480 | 43.9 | 52.1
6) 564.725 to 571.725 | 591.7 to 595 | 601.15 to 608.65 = 0.682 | 43.6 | 50.3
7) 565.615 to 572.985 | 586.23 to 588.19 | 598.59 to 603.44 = 0.355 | 43.9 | 46.9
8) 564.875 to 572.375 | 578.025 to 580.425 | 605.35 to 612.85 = -0.246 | 43.7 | 52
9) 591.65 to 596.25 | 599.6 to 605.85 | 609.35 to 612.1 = -0.301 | 38.9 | 52.6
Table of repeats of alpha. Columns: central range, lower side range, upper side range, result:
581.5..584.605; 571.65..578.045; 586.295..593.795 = -0.23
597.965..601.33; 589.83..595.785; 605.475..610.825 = -0.04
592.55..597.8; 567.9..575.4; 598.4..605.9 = 0.19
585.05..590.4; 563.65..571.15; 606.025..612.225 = 0.44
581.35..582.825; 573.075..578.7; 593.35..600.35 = -0.05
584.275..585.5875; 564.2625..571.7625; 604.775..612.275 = 0.03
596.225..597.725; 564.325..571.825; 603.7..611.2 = 0.22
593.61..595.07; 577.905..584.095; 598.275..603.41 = 0.17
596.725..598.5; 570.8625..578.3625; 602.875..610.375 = 0.22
